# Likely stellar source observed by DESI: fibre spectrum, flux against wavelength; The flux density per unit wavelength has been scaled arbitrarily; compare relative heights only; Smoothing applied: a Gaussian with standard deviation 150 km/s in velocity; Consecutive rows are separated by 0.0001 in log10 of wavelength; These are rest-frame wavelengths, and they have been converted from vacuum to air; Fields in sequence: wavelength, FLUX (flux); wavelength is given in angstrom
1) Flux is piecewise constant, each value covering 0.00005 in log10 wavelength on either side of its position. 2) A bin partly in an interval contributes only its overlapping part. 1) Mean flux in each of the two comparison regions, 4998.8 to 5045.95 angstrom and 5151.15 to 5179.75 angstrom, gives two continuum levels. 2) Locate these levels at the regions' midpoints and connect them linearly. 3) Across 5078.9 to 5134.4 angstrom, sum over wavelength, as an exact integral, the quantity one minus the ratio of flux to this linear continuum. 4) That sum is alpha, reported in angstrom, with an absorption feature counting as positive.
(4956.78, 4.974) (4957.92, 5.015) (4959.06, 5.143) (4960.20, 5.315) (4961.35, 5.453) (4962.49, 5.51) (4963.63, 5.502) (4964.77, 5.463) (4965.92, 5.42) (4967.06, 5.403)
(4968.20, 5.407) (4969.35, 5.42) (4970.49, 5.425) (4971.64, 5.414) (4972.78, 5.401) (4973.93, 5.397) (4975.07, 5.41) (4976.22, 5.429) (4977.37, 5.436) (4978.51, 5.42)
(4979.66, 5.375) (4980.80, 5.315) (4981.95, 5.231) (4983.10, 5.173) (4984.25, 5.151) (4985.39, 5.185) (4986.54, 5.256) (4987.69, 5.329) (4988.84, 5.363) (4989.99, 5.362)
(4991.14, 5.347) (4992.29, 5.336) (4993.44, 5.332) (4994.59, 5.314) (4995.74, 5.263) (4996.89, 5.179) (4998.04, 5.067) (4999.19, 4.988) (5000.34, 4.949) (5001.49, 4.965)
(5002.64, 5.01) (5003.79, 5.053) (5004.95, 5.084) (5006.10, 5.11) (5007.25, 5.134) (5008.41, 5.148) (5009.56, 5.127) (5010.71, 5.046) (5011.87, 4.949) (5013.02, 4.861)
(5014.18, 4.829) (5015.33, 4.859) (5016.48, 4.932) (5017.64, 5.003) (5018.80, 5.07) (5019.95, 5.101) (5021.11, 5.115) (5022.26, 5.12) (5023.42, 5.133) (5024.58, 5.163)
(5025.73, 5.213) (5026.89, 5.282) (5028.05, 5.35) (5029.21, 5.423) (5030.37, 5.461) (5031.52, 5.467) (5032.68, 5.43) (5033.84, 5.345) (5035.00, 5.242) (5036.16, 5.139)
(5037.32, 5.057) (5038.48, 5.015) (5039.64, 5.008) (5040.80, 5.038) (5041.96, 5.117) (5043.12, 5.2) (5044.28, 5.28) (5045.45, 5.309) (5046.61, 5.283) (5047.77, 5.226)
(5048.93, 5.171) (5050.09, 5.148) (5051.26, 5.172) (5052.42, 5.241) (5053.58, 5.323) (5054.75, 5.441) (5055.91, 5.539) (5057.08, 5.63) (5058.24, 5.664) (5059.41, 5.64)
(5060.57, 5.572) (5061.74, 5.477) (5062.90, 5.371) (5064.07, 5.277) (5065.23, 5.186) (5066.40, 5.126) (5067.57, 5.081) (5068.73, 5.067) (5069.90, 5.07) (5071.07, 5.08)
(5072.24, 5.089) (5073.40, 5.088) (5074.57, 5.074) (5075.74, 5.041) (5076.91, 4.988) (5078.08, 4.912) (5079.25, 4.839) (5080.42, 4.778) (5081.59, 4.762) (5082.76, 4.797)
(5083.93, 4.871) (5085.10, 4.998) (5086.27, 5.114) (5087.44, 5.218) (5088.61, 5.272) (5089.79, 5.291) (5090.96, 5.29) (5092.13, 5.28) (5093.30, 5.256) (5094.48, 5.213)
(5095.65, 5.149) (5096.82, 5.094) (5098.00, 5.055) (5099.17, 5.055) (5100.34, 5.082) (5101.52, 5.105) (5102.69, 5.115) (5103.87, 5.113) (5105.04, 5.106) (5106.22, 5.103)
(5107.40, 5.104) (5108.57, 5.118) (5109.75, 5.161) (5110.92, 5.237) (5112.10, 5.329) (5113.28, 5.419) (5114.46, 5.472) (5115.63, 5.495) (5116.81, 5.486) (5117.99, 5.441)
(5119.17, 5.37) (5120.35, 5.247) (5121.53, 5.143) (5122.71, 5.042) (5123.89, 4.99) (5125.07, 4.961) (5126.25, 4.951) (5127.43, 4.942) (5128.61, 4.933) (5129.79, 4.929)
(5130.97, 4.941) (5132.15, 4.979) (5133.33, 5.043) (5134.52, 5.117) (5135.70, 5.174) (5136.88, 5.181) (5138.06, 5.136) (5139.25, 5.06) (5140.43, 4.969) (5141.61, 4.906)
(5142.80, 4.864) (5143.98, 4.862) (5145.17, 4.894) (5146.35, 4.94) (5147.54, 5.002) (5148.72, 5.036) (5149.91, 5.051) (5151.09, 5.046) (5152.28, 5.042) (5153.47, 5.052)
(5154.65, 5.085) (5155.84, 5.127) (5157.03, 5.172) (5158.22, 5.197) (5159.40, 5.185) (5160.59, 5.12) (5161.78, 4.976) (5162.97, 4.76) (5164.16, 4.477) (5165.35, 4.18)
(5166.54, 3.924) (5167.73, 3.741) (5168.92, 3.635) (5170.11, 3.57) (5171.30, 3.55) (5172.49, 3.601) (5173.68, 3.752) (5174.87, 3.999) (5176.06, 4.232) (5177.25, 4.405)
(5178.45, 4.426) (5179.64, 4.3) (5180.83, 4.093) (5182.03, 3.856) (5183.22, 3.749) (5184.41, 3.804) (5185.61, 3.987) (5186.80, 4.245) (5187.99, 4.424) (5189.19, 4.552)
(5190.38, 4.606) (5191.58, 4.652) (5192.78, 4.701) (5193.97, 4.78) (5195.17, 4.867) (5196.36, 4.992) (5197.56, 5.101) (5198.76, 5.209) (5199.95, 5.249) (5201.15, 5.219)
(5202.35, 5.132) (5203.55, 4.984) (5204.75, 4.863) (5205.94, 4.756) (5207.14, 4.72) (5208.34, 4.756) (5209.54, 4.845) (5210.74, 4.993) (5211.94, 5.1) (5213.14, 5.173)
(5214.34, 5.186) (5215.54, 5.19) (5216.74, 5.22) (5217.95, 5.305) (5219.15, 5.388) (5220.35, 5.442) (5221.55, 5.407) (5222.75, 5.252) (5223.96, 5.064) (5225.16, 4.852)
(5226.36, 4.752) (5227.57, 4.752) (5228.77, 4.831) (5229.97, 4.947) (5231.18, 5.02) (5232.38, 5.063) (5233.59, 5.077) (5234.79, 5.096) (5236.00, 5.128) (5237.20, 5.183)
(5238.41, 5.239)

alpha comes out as -4.7 angstrom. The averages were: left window 5.13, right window 4.45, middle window 5.12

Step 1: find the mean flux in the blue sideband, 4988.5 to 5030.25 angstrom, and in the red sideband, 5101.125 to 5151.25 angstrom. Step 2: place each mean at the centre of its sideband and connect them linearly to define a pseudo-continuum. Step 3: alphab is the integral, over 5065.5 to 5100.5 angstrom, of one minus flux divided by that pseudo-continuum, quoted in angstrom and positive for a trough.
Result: 0.3 angstrom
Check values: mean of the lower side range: 5.13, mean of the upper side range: 5.11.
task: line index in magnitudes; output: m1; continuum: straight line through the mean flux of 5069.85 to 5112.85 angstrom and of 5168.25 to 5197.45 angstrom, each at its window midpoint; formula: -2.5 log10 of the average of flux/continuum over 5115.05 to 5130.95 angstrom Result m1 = -0.08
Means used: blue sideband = 5.09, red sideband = 4.21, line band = 5.14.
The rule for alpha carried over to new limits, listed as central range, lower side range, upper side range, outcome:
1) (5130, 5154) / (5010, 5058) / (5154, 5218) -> -1.2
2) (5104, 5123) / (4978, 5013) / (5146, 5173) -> -1.9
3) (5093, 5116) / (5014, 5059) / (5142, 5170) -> -1.0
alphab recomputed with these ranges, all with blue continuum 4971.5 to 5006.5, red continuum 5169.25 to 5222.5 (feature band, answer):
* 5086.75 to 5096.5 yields -0.58 angstrom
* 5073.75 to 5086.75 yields 0.14 angstrom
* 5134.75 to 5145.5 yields -0.46 angstrom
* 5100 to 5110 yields -0.41 angstrom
